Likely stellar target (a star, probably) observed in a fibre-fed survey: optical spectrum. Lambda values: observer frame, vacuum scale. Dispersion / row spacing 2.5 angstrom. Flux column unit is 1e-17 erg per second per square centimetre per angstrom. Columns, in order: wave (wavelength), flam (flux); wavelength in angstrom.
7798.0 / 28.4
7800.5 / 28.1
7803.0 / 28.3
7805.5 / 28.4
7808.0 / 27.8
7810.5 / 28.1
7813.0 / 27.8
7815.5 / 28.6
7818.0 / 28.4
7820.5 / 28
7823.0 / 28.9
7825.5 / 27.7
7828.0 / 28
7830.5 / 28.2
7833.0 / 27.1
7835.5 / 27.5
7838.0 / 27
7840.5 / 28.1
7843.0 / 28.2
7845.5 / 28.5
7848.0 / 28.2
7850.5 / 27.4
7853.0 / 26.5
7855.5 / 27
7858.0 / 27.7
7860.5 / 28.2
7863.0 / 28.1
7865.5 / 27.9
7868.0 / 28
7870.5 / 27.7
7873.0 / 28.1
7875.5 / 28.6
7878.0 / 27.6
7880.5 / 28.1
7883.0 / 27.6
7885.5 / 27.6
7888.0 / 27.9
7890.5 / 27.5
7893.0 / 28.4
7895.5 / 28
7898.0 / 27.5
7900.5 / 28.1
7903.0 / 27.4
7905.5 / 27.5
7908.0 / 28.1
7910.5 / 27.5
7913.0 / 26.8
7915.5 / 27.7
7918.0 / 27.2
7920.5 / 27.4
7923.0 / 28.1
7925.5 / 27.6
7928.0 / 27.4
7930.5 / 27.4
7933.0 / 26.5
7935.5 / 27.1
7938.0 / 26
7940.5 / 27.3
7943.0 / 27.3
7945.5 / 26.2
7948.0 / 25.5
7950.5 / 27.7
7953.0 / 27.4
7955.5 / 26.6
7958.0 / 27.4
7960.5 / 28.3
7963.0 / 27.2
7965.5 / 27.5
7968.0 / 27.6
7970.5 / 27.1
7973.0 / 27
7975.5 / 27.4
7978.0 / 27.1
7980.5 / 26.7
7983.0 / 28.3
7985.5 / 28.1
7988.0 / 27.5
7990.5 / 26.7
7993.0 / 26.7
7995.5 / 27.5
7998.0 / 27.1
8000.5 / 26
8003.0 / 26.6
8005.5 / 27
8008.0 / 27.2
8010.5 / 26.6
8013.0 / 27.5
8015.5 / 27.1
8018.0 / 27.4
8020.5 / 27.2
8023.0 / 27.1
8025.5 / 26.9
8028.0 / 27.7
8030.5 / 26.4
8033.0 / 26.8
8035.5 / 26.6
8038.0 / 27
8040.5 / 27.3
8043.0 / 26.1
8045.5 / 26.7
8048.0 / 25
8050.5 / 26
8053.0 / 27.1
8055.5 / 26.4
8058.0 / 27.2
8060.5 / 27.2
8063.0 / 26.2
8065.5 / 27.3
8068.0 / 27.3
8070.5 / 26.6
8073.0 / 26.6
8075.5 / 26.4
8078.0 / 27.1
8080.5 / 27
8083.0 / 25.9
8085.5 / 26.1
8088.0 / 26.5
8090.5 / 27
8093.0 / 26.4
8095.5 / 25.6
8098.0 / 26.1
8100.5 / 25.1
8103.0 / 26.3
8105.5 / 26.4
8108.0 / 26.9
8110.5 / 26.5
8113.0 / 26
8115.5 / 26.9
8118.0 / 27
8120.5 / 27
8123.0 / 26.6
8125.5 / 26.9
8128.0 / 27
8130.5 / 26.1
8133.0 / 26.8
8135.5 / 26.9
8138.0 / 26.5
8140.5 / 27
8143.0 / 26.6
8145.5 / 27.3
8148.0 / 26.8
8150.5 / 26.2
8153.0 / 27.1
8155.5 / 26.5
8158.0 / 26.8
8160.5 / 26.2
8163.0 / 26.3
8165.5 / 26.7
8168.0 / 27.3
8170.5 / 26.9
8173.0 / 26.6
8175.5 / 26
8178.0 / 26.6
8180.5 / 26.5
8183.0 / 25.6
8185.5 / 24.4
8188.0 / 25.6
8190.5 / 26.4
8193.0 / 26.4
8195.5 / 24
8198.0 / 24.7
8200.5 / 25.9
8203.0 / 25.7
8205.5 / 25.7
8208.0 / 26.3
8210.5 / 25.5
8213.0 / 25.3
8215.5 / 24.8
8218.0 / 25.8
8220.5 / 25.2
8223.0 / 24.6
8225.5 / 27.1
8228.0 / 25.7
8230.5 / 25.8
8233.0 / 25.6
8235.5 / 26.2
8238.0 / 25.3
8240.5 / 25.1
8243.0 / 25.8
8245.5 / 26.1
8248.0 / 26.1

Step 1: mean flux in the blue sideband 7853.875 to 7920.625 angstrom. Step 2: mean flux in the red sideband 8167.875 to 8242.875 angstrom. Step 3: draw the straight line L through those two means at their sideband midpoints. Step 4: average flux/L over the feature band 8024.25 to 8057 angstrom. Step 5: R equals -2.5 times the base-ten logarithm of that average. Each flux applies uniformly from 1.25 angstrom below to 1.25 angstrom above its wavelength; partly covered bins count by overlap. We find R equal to 0.01 mag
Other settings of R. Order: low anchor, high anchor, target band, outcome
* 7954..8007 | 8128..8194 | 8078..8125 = 0.012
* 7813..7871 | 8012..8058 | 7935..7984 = 0.003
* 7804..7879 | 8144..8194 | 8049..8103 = 0.013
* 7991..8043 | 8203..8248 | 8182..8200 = 0.023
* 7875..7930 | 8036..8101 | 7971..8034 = -0.005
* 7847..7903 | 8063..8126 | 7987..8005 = 0.009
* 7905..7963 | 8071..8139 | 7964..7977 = -0.010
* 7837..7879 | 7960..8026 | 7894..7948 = 0.009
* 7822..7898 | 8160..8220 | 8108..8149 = -0.021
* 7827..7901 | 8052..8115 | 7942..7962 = 0.010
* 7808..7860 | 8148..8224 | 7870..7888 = -0.012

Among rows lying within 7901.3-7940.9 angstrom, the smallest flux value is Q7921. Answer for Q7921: 26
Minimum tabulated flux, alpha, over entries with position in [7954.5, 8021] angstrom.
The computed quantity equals 26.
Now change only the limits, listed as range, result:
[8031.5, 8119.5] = 25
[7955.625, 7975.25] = 27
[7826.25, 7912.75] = 26.5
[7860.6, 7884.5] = 27.6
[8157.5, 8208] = 24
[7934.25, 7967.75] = 25.5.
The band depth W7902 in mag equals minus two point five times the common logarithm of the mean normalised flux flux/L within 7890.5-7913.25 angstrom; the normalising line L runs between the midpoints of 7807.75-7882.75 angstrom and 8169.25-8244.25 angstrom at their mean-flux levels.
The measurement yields -0.01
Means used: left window 27.9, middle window 27.7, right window 25.7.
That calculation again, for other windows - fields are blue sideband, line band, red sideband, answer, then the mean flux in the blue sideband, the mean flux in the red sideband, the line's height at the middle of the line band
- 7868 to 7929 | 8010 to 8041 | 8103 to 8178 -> 0.005 mag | 27.7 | 26.7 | 27.2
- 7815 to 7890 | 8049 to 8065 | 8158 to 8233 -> -0.001 mag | 27.9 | 25.9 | 26.7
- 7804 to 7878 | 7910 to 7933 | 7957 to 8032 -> 0.005 mag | 27.9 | 27.2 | 27.5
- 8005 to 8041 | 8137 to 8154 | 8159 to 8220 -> -0.024 mag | 27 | 25.9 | 26.2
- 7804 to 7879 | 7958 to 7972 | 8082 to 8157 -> -0.009 mag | 27.9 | 26.5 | 27.3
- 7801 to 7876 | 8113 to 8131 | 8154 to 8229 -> -0.019 mag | 27.9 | 25.9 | 26.3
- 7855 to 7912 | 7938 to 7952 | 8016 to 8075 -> 0.028 mag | 27.8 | 26.8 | 27.4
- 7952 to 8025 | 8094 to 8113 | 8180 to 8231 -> 0.008 mag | 27.2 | 25.6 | 26.3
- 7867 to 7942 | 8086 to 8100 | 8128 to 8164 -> 0.026 mag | 27.6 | 26.7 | 26.9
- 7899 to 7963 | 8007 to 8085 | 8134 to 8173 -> 0.008 mag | 27.3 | 26.7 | 27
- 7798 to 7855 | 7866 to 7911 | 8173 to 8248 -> -0.011 mag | 27.9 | 25.7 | 27.6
